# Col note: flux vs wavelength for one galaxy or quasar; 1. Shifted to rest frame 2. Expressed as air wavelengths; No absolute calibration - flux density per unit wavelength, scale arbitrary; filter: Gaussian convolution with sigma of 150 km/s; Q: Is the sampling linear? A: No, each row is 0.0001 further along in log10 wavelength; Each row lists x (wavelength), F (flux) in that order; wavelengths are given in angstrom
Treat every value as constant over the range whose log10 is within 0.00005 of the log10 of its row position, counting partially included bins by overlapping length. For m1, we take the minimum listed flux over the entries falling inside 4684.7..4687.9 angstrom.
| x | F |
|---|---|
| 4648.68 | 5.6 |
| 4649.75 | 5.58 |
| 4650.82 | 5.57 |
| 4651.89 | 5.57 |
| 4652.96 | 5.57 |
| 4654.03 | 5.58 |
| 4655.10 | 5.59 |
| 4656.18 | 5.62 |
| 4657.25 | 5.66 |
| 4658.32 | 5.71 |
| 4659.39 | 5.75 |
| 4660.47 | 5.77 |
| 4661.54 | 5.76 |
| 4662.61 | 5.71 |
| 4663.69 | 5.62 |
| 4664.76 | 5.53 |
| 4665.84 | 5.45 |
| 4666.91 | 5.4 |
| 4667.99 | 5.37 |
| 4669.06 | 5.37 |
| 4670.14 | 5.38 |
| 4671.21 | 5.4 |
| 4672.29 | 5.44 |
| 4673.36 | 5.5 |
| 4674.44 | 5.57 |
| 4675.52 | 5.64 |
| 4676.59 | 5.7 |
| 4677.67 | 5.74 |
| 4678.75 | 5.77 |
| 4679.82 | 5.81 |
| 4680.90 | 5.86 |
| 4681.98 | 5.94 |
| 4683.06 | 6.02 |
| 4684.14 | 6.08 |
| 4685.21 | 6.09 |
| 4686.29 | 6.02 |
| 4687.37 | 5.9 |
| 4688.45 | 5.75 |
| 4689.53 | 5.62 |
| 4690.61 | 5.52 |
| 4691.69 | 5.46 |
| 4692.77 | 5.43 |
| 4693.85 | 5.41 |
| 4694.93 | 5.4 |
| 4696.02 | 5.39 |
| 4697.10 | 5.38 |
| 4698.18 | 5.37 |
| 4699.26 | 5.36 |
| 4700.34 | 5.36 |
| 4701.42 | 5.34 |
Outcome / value 5.9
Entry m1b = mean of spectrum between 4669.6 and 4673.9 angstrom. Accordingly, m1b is 5.43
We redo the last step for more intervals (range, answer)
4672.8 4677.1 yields 5.61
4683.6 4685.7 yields 6.11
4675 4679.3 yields 5.72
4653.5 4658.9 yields 5.63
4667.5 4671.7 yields 5.39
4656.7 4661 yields 5.72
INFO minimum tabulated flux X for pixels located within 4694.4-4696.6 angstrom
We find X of 5.39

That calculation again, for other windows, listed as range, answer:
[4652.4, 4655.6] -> 5.57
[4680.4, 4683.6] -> 5.86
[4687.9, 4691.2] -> 5.52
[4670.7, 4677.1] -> 5.4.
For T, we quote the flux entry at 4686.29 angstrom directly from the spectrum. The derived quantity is 6.02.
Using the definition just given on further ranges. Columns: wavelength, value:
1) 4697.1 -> 5.38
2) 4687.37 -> 5.9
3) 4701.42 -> 5.34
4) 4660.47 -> 5.77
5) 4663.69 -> 5.62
